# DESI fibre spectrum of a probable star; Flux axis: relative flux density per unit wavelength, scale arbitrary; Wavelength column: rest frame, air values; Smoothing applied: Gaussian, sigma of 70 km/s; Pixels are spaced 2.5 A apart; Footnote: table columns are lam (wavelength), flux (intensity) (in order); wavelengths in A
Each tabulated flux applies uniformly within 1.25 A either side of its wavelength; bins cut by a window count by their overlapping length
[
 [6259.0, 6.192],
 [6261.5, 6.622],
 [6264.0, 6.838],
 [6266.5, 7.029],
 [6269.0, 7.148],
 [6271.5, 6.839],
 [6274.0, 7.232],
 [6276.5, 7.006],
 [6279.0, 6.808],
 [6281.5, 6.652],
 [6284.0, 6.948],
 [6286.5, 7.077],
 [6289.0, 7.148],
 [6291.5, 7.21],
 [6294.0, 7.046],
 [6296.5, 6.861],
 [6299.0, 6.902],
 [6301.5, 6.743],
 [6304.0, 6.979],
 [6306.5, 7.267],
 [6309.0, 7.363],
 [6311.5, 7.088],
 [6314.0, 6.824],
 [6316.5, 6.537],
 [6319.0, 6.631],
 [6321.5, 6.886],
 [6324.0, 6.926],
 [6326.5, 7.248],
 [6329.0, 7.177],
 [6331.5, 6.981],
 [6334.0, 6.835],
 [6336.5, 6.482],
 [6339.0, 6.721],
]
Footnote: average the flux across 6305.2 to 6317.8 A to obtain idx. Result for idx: 7.01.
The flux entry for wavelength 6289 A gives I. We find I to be 7.148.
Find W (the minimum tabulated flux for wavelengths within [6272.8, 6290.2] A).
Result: 6.652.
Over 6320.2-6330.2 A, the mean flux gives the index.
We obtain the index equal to 7.06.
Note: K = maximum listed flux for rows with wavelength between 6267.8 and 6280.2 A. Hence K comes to 7.232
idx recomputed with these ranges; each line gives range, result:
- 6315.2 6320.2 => 6.59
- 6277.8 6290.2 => 6.93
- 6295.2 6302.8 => 6.84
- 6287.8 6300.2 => 7.03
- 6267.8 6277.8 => 7.05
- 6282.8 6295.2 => 7.09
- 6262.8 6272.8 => 6.97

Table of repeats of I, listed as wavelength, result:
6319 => 6.631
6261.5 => 6.622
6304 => 6.979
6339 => 6.721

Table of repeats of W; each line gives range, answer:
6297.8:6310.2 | 6.743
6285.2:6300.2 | 6.861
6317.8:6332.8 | 6.631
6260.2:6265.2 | 6.622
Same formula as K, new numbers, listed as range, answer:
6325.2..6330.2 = 7.248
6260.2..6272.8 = 7.148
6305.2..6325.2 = 7.363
